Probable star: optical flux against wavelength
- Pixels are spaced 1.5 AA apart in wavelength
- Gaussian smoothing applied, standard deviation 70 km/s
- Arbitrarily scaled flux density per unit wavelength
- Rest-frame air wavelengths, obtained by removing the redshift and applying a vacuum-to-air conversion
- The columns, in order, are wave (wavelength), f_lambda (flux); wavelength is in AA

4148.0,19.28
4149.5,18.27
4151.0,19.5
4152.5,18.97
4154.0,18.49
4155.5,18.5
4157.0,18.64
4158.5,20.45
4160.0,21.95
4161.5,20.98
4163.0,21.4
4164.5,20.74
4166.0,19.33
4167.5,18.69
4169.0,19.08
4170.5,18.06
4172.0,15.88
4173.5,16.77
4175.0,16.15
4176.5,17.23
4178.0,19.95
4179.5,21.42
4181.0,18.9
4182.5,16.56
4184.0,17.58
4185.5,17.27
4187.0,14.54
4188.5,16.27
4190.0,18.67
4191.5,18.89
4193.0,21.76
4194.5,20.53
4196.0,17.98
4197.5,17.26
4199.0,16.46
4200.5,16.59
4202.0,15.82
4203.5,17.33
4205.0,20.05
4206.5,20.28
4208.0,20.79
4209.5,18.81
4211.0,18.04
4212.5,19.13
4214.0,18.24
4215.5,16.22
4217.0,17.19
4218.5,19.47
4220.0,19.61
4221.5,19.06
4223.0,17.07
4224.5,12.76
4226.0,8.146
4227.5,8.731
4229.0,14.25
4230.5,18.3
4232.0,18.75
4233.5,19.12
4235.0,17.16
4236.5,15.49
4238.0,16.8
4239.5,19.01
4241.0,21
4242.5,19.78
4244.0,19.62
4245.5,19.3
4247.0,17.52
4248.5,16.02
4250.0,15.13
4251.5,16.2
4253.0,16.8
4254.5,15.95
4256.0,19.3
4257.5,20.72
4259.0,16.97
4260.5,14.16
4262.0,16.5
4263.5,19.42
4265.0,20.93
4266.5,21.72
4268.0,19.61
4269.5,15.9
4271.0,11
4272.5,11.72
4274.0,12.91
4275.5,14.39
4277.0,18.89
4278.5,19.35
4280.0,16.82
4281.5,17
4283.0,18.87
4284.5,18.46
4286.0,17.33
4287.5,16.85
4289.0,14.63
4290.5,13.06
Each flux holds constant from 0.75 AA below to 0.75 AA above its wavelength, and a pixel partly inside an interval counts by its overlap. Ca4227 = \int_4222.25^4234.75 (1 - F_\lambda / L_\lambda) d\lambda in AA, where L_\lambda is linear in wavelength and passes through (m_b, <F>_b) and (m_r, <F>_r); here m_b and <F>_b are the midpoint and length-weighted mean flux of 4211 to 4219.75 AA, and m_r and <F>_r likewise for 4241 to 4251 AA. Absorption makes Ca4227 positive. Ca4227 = 2.3 AA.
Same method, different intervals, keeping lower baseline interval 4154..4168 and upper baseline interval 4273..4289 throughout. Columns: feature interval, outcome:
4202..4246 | 2.0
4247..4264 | 0.5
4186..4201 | 1.0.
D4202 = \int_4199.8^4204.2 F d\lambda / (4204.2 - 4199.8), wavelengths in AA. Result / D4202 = 16.6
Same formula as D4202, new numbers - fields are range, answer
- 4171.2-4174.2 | 16.3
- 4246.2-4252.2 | 16.2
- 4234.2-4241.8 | 17.9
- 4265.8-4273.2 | 16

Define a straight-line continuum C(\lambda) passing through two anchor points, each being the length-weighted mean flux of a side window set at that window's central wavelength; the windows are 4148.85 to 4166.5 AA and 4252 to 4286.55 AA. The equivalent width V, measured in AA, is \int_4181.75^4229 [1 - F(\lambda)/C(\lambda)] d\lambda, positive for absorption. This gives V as 3.53 AA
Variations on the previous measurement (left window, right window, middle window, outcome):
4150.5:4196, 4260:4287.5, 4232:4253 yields -0.39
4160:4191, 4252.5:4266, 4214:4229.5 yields 2.33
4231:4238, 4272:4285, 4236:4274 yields -0.64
